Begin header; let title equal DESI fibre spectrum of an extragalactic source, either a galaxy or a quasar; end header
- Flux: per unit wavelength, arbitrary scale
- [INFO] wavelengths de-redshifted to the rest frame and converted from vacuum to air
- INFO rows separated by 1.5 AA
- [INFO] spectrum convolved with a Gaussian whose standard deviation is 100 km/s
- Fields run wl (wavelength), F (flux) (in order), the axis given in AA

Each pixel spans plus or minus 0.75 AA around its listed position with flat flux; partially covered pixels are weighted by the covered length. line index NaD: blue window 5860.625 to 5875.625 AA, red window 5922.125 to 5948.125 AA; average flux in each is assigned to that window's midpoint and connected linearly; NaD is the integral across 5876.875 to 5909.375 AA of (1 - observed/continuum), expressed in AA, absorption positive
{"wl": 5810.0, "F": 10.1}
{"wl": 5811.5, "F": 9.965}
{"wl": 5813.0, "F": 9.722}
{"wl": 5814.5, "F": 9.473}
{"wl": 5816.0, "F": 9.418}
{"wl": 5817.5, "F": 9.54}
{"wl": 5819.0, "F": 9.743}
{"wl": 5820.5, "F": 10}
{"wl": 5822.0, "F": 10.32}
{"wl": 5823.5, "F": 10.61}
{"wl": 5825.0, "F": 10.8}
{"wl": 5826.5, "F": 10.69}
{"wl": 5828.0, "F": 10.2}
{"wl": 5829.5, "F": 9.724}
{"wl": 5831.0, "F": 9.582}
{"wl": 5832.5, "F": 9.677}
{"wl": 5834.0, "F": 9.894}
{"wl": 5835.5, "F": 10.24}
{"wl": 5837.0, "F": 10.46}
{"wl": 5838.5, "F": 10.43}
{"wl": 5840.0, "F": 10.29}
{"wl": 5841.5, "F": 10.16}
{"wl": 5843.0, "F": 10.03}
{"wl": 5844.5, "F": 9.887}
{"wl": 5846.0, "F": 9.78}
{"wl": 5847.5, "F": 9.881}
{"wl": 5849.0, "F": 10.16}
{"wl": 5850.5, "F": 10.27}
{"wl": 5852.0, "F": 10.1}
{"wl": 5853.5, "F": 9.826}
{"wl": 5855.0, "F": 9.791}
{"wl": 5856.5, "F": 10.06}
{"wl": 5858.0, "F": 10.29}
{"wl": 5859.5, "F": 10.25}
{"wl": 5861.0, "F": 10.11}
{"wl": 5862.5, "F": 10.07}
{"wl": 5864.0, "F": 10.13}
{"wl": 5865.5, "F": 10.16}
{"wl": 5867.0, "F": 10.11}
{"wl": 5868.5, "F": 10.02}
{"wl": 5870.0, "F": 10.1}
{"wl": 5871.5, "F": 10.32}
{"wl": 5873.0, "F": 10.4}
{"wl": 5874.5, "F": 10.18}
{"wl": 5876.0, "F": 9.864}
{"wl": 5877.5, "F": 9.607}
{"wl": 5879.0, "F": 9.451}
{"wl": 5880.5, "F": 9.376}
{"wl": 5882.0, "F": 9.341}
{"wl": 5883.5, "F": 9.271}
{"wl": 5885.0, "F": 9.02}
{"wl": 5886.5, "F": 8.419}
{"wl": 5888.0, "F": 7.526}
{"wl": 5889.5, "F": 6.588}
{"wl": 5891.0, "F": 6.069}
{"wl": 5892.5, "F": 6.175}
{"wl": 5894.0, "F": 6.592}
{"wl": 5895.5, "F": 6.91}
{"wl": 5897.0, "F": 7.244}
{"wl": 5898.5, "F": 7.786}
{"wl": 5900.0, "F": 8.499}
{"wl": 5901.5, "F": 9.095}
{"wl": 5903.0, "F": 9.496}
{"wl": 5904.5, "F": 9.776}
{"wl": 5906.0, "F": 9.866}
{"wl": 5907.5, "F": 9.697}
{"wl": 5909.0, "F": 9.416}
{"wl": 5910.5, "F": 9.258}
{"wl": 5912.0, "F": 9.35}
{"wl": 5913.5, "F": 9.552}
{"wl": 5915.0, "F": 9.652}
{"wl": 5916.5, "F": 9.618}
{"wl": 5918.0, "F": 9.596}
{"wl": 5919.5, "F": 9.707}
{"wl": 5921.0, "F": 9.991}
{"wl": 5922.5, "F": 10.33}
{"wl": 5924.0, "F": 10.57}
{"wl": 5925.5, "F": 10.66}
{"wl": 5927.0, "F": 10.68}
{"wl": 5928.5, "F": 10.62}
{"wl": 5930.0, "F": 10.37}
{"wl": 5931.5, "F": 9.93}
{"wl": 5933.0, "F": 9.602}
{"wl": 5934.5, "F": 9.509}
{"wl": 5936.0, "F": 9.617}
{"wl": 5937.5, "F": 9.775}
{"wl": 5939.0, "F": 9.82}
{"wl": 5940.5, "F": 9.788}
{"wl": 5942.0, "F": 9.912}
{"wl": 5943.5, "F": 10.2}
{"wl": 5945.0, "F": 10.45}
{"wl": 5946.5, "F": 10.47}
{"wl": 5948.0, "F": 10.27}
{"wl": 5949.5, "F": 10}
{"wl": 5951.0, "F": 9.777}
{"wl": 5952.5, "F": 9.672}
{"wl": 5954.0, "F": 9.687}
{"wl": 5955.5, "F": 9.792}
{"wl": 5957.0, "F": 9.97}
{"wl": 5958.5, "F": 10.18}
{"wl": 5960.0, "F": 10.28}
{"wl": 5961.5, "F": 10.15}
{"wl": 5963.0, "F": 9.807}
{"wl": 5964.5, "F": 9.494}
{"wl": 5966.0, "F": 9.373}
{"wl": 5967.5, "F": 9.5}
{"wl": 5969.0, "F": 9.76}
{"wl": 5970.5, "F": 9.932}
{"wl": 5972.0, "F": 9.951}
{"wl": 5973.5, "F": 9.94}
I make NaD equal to 5.6 AA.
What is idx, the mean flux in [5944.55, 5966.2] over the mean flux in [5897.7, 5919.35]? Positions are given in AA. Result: 1.07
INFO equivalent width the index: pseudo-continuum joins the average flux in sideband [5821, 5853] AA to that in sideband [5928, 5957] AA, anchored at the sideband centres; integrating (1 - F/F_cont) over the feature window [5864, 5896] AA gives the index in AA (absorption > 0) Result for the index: 3.79 AA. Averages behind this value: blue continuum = 10.1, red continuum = 9.96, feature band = 8.88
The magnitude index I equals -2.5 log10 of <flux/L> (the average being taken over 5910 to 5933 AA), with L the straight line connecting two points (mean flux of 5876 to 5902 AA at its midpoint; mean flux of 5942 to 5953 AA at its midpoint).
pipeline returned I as -0.09 mag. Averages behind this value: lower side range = 8.1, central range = 9.99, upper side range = 10.1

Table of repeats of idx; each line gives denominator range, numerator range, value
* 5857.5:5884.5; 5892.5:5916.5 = 0.88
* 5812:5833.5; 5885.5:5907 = 0.79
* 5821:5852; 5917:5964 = 0.99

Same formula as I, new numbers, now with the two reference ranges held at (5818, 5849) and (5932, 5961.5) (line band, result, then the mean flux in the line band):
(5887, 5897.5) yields 0.43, 6.76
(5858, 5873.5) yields -0.01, 10.2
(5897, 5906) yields 0.13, 8.87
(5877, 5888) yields 0.11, 9.09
